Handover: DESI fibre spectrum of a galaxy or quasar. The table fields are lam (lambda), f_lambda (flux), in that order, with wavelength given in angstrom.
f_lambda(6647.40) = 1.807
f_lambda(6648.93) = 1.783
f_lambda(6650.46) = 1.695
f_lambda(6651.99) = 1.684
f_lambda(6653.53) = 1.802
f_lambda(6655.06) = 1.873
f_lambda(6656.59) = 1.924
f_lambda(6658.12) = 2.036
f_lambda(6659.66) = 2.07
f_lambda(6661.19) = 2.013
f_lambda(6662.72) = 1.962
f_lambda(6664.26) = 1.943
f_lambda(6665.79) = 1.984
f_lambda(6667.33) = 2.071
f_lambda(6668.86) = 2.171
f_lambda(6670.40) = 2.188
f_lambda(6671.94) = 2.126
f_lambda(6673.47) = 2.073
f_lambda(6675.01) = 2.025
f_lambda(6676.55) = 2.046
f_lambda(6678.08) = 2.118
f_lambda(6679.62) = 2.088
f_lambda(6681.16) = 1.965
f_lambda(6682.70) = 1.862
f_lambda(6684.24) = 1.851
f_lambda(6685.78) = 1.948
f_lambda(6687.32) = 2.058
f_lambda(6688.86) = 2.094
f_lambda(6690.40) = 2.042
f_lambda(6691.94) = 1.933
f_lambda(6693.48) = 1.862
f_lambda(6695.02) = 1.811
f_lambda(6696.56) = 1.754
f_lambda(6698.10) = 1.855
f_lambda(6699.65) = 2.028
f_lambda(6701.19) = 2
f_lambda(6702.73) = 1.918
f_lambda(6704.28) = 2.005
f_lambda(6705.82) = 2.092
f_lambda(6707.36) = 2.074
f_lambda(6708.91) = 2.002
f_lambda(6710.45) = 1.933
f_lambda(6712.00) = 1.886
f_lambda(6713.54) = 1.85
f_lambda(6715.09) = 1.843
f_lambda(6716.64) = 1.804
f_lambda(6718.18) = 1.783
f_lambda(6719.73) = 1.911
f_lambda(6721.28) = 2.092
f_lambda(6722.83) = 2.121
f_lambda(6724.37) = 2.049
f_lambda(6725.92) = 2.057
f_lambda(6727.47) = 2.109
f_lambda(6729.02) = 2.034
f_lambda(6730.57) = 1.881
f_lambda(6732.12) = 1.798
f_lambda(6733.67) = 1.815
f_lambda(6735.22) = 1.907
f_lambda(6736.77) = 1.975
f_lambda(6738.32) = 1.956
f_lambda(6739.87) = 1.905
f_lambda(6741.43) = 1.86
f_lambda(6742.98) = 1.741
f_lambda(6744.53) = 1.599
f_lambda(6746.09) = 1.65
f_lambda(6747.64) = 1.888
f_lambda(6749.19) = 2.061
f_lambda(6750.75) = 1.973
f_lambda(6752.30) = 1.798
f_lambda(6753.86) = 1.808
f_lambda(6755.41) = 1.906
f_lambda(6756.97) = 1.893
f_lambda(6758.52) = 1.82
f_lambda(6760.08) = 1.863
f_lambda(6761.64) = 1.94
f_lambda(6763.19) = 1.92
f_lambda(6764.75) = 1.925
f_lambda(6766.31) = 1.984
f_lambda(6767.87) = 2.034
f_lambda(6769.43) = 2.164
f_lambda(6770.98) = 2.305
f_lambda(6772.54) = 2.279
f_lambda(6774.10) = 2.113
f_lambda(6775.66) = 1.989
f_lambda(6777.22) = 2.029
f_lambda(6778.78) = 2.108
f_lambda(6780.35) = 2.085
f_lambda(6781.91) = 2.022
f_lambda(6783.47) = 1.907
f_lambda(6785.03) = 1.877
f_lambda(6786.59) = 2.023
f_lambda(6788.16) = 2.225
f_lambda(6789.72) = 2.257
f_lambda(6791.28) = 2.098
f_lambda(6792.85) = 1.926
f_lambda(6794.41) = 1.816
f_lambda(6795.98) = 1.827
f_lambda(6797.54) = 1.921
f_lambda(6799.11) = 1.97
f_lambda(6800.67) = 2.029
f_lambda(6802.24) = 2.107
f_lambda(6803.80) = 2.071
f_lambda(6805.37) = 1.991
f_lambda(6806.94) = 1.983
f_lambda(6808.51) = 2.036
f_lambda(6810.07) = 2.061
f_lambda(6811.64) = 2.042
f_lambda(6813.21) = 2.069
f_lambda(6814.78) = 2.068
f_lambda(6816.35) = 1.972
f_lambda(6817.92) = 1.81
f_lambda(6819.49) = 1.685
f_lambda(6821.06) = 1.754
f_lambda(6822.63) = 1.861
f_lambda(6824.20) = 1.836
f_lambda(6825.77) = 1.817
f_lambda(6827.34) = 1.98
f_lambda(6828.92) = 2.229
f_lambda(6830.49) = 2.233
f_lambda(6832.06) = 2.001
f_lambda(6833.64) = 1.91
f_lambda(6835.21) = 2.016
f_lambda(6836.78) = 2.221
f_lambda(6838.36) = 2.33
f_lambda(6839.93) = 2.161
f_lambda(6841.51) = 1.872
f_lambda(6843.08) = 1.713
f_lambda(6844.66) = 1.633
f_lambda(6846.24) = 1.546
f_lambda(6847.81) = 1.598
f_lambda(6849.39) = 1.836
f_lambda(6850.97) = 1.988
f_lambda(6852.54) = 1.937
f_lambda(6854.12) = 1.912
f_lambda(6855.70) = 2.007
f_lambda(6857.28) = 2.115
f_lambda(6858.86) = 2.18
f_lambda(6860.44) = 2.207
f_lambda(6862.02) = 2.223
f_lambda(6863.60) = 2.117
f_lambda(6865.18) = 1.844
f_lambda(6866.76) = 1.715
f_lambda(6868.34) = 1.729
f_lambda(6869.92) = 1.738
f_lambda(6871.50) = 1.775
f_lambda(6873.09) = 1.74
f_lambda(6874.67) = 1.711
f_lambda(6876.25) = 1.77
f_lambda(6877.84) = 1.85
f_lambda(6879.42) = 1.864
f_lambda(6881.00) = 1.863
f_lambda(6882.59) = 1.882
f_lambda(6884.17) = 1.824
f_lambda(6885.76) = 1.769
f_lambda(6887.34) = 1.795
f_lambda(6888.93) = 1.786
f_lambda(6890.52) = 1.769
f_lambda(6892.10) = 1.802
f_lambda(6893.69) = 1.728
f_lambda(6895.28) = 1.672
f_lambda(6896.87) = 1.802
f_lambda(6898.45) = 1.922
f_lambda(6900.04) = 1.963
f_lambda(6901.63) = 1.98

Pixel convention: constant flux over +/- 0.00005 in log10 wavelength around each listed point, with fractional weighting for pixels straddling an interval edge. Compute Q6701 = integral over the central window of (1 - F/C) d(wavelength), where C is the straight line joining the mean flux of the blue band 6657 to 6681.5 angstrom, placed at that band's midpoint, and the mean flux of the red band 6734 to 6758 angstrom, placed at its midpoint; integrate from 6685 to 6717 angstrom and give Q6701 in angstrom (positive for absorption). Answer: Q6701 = 0.5 angstrom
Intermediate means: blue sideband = 2.05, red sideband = 1.86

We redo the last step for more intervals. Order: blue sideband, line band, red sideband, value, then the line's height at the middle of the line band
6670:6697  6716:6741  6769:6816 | 0.8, 2.01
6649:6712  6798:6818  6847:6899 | -1.3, 1.9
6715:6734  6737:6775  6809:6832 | 0.4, 1.96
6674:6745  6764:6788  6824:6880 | -1.5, 1.94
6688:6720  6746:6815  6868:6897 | -5.0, 1.87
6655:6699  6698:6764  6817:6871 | 1.9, 1.97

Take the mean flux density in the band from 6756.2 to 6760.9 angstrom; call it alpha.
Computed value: 1.86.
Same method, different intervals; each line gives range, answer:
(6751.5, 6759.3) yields 1.85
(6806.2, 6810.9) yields 2.03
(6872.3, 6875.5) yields 1.73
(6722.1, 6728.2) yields 2.09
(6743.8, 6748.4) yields 1.71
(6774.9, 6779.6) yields 2.04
